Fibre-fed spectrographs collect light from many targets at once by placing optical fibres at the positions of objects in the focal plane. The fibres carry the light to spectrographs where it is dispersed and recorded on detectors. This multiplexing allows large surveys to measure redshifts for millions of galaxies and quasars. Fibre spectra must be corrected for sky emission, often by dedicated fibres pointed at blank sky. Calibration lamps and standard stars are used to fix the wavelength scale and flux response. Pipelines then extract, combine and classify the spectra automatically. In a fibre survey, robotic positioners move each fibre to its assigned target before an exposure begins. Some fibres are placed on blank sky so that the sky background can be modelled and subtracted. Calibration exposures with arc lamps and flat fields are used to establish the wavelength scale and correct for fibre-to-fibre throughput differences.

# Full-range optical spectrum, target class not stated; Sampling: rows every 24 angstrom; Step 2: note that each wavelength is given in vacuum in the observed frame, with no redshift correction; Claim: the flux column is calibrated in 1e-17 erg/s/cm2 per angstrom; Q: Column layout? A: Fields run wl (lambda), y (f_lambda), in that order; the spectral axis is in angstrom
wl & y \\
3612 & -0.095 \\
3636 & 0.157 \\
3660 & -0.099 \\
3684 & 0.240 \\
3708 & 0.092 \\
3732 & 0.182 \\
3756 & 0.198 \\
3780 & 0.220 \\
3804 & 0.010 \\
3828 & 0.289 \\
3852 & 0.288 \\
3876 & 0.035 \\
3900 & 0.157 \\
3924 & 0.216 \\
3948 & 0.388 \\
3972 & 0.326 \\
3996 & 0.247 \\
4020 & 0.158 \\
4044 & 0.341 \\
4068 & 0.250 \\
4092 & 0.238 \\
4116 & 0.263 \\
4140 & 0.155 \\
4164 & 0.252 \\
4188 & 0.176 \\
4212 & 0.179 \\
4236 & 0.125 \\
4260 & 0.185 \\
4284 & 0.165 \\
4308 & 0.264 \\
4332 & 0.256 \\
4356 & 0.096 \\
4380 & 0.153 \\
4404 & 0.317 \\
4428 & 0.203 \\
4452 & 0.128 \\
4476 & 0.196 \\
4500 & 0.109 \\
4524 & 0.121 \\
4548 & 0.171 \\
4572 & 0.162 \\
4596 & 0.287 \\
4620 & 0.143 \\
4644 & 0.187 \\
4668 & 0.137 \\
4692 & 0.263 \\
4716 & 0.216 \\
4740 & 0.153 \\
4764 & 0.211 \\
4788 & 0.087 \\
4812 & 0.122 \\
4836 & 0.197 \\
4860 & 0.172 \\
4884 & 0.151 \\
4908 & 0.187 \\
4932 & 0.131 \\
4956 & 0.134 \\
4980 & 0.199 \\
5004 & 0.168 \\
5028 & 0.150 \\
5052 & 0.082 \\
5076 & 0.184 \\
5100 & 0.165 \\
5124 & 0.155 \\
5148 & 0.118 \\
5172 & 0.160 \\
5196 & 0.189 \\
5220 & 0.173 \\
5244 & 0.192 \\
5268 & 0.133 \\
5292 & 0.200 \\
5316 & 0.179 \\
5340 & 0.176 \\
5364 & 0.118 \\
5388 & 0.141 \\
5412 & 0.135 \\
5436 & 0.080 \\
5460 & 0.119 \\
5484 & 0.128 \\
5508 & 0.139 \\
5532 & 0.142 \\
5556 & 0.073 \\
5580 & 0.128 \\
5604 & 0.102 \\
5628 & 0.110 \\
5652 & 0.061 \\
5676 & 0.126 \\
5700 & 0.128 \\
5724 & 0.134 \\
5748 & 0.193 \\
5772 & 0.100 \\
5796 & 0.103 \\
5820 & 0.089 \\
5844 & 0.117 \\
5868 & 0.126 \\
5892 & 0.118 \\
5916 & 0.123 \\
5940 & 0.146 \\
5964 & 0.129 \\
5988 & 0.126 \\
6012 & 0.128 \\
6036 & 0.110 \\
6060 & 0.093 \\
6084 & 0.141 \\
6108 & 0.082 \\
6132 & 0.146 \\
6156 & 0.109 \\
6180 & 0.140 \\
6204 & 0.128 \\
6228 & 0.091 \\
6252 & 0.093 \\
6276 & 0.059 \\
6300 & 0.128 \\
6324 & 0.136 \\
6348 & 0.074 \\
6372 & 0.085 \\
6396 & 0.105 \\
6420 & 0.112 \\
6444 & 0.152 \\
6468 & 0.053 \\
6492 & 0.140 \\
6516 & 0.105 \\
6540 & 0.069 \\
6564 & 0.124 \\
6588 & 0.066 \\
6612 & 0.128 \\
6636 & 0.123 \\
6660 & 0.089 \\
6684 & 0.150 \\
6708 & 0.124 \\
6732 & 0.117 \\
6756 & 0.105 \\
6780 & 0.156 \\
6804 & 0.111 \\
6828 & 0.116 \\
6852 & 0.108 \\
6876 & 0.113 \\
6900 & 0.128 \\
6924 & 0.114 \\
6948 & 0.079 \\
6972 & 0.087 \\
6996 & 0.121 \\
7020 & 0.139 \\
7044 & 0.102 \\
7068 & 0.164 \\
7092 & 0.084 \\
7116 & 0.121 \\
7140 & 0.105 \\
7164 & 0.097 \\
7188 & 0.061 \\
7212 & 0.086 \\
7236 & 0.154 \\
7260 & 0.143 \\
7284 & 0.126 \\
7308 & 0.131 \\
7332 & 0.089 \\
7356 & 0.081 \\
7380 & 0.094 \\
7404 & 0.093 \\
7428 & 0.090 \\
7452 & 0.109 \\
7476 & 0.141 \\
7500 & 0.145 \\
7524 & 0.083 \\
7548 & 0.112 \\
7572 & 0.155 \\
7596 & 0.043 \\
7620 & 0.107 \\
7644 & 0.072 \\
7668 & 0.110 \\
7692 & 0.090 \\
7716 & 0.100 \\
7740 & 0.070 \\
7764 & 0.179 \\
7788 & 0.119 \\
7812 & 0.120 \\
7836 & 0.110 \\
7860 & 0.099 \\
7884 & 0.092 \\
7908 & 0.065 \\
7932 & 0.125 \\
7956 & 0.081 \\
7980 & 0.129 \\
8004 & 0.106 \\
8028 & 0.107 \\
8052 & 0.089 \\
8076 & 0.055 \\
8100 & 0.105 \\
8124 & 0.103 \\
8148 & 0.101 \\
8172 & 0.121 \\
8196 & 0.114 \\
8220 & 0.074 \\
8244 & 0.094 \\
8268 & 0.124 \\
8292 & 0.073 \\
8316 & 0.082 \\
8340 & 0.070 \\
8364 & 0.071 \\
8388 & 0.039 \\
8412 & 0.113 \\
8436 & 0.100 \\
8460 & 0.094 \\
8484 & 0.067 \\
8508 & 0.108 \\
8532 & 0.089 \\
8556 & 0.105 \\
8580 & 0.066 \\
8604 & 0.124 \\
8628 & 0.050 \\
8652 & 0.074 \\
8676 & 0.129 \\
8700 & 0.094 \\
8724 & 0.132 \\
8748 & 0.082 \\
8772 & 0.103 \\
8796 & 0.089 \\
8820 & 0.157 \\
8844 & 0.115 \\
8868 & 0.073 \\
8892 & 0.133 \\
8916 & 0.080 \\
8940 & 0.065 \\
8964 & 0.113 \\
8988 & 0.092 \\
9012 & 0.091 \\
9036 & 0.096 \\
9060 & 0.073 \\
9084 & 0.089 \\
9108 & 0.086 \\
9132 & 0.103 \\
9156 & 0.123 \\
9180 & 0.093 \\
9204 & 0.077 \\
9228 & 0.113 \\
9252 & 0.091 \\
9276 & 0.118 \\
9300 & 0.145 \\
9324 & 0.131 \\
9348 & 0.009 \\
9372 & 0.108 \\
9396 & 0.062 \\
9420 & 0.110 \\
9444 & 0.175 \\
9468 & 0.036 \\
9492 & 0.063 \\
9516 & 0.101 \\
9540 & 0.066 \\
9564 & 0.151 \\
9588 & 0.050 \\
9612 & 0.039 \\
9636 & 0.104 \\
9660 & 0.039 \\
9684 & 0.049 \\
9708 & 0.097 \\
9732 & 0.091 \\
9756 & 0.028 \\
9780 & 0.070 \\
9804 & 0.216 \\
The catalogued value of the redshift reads 0.732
